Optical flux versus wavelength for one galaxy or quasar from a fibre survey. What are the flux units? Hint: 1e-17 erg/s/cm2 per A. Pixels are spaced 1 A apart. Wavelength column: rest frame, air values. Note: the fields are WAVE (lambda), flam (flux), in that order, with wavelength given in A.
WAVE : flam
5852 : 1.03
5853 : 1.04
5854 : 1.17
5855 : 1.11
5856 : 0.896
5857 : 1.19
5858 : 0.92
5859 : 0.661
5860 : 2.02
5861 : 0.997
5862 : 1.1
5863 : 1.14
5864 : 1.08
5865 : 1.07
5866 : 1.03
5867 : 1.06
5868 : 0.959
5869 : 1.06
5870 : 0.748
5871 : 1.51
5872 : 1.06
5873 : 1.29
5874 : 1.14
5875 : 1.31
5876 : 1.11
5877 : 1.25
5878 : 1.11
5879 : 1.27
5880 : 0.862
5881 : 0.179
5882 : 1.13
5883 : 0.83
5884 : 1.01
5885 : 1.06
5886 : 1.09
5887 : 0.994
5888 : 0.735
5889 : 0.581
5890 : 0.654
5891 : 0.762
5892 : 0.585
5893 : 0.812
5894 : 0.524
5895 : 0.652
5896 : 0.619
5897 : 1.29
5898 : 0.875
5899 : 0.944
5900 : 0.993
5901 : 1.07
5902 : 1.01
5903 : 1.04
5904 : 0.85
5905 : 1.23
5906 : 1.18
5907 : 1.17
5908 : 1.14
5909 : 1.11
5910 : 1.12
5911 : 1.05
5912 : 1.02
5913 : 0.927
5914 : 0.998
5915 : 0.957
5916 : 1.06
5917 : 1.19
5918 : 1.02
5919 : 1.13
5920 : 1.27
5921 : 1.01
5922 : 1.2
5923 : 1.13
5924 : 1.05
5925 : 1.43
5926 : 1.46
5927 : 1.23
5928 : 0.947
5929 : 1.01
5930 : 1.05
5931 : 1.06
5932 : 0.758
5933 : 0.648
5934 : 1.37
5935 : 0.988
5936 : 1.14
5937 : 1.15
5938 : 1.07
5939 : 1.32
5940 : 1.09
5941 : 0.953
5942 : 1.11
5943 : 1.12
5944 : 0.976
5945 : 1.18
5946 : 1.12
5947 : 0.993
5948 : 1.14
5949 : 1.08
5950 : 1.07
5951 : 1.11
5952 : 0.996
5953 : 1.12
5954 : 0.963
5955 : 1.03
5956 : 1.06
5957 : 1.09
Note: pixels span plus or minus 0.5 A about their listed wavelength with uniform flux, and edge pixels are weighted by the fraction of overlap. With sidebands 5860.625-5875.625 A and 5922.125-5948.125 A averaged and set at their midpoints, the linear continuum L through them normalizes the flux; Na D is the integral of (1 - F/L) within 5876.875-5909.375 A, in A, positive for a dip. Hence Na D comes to 5.3 A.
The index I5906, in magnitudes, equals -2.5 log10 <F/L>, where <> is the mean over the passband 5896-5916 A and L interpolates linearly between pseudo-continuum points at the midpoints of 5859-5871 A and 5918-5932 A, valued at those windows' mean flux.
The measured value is 0.09 mag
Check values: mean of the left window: 1.11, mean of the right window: 1.13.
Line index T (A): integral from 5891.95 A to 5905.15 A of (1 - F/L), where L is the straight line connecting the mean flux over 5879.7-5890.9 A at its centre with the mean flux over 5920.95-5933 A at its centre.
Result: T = 0.3 A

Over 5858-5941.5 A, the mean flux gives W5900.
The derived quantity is 1.03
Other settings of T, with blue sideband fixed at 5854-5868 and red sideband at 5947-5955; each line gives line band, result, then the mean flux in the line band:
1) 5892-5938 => 1.60 A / 1.04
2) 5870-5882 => 0.05 A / 1.09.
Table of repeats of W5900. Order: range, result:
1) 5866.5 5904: 0.949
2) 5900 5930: 1.1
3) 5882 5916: 0.941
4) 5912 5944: 1.09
